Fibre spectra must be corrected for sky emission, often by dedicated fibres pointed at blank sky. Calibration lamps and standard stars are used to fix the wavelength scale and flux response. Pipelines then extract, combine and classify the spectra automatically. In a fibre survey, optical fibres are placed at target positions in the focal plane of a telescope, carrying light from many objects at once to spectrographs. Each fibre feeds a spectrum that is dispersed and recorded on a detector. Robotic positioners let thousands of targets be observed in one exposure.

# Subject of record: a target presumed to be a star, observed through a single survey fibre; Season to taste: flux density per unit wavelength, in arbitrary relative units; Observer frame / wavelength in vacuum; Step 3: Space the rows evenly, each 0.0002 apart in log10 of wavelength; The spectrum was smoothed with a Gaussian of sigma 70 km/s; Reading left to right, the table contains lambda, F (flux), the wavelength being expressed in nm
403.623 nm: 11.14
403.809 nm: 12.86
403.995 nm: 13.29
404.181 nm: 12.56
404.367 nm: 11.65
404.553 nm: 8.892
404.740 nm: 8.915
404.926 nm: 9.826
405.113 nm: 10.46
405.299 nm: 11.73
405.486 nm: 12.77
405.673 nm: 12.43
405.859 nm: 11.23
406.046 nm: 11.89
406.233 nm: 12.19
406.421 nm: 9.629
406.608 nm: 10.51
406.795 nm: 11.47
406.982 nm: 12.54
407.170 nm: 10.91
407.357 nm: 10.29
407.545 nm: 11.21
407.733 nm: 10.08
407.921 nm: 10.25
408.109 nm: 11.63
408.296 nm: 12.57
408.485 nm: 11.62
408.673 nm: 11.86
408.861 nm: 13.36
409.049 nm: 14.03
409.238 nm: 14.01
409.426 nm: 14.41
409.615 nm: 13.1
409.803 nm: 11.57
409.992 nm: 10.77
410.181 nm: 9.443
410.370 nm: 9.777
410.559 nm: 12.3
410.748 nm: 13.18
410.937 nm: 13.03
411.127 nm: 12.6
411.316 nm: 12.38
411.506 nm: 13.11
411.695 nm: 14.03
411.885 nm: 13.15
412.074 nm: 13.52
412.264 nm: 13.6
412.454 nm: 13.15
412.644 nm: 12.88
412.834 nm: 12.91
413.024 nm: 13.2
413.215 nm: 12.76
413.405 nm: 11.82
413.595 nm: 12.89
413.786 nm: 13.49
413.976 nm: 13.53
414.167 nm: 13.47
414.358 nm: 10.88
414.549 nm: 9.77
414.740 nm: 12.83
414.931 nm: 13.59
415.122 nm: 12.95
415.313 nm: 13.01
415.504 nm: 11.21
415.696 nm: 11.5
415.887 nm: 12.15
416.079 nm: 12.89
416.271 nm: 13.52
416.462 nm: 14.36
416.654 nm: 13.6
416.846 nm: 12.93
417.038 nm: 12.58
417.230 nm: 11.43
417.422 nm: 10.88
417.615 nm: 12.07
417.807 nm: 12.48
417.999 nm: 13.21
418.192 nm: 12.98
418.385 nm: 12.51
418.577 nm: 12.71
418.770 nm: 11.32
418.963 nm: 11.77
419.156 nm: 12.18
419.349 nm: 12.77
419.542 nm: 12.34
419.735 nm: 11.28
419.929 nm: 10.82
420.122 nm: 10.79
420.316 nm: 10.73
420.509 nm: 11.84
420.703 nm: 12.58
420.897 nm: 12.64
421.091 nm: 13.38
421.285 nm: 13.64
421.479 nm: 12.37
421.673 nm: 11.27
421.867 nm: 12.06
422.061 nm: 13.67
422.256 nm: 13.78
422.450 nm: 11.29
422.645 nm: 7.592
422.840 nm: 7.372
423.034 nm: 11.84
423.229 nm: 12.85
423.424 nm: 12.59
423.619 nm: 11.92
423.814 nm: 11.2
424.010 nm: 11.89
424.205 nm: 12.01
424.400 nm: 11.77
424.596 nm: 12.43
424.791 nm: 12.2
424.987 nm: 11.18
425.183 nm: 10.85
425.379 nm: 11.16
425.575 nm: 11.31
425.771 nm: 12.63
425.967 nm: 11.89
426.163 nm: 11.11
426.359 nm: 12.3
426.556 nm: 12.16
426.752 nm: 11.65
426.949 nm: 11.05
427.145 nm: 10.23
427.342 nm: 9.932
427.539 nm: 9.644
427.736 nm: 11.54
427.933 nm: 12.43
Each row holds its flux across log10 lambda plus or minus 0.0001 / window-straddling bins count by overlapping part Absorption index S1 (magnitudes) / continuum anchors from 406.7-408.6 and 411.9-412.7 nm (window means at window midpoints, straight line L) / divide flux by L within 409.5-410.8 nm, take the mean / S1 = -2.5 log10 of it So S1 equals 0.08 mag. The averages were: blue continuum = 11.3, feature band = 11.4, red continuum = 13.3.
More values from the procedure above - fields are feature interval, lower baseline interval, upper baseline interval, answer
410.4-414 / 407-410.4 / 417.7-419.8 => -0.09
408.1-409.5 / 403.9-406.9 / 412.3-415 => -0.10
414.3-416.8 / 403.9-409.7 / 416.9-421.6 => -0.05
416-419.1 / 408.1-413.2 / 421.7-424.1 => -0.05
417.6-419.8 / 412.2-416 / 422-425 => -0.02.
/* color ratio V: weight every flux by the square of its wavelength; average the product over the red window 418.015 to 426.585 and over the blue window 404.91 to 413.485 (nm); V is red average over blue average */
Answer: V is 1.0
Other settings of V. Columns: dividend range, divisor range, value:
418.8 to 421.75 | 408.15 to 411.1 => 1.03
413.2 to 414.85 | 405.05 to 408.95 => 1.12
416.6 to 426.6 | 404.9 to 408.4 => 1.14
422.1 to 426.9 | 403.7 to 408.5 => 1.12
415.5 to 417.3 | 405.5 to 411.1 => 1.12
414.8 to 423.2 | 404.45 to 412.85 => 1.07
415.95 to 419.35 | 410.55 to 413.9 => 0.99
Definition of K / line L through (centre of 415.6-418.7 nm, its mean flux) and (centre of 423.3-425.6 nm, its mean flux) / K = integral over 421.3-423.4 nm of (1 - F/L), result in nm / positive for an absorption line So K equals 0.08 nm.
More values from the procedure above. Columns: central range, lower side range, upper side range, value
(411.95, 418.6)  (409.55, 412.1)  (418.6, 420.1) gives -0.368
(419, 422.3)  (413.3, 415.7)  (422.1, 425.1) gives -0.117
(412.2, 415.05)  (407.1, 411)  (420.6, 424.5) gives -0.200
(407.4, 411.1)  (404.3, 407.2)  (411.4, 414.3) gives 0.026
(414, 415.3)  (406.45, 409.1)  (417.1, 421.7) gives -0.056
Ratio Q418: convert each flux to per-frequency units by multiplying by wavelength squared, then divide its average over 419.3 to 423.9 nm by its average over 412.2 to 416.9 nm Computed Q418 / 0.95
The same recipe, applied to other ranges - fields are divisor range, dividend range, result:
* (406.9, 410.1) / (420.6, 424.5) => 1.06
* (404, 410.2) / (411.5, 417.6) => 1.14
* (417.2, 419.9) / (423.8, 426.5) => 1.00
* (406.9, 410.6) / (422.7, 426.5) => 1.06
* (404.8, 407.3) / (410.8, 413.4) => 1.19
